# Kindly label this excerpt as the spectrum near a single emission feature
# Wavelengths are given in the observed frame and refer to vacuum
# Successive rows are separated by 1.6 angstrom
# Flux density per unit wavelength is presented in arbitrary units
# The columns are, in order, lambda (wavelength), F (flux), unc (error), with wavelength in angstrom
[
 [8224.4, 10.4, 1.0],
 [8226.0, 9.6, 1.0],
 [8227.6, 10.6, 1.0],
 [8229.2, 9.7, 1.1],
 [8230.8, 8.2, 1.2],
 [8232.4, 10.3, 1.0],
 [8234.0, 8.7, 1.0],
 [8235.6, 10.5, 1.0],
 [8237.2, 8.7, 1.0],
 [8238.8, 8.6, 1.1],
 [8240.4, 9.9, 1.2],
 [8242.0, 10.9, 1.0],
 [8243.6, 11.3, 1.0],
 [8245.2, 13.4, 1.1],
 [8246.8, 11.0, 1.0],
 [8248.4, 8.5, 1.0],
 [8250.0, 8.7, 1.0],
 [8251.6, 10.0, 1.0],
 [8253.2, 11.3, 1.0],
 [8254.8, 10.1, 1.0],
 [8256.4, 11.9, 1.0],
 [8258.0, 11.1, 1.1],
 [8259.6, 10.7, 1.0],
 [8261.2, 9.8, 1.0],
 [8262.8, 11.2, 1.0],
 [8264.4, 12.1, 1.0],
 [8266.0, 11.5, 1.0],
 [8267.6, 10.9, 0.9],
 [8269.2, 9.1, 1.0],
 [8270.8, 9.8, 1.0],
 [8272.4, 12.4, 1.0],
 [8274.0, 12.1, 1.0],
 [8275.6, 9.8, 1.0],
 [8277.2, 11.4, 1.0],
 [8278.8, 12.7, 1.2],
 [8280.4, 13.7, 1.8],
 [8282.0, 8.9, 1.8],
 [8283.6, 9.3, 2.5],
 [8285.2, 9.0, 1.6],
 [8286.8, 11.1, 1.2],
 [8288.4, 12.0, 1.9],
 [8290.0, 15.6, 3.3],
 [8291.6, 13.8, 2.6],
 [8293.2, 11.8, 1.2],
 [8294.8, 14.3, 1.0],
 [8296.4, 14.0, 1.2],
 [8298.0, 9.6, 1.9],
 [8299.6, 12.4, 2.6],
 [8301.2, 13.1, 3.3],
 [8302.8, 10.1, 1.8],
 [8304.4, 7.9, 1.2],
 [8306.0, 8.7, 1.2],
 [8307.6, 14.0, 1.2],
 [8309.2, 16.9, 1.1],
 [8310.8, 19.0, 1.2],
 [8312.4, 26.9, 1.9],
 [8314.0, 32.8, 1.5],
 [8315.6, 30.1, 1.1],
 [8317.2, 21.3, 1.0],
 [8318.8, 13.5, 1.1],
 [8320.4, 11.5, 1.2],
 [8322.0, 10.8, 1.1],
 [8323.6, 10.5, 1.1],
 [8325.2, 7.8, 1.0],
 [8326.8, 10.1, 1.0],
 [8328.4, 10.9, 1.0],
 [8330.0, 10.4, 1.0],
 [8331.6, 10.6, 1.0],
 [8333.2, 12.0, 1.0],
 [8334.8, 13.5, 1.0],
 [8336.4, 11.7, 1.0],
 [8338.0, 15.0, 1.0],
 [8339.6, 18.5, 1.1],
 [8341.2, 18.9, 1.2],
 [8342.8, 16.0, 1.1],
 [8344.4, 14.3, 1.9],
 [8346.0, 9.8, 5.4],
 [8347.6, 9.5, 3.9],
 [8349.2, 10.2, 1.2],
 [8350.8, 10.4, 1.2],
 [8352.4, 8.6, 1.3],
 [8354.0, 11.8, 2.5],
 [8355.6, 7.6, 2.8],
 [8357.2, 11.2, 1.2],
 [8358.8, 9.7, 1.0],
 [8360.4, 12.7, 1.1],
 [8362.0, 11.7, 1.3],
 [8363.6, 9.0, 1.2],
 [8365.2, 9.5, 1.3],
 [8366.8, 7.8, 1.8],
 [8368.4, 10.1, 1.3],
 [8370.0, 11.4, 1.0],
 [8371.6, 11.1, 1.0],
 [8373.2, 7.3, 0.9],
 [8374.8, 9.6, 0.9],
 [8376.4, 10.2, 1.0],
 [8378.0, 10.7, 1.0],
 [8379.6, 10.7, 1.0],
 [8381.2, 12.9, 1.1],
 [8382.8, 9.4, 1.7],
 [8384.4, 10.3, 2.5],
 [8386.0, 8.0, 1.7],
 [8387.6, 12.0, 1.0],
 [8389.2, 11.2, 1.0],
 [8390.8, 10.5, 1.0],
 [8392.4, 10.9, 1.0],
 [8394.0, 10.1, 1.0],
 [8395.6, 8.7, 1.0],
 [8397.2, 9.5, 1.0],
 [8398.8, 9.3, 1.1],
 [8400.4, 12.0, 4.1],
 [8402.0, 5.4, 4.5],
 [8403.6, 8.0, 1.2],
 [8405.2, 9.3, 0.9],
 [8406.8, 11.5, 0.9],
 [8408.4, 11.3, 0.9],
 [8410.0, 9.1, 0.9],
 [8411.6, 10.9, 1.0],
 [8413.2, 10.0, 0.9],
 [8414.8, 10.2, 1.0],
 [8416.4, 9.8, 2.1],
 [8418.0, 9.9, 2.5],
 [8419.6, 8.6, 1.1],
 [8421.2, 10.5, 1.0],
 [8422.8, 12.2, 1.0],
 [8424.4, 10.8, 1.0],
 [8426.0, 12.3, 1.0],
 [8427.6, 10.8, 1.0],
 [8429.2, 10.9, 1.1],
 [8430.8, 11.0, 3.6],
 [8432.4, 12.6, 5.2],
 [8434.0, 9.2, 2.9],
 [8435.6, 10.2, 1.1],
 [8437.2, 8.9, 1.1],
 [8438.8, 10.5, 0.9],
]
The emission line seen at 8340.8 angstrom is [N II] 6583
